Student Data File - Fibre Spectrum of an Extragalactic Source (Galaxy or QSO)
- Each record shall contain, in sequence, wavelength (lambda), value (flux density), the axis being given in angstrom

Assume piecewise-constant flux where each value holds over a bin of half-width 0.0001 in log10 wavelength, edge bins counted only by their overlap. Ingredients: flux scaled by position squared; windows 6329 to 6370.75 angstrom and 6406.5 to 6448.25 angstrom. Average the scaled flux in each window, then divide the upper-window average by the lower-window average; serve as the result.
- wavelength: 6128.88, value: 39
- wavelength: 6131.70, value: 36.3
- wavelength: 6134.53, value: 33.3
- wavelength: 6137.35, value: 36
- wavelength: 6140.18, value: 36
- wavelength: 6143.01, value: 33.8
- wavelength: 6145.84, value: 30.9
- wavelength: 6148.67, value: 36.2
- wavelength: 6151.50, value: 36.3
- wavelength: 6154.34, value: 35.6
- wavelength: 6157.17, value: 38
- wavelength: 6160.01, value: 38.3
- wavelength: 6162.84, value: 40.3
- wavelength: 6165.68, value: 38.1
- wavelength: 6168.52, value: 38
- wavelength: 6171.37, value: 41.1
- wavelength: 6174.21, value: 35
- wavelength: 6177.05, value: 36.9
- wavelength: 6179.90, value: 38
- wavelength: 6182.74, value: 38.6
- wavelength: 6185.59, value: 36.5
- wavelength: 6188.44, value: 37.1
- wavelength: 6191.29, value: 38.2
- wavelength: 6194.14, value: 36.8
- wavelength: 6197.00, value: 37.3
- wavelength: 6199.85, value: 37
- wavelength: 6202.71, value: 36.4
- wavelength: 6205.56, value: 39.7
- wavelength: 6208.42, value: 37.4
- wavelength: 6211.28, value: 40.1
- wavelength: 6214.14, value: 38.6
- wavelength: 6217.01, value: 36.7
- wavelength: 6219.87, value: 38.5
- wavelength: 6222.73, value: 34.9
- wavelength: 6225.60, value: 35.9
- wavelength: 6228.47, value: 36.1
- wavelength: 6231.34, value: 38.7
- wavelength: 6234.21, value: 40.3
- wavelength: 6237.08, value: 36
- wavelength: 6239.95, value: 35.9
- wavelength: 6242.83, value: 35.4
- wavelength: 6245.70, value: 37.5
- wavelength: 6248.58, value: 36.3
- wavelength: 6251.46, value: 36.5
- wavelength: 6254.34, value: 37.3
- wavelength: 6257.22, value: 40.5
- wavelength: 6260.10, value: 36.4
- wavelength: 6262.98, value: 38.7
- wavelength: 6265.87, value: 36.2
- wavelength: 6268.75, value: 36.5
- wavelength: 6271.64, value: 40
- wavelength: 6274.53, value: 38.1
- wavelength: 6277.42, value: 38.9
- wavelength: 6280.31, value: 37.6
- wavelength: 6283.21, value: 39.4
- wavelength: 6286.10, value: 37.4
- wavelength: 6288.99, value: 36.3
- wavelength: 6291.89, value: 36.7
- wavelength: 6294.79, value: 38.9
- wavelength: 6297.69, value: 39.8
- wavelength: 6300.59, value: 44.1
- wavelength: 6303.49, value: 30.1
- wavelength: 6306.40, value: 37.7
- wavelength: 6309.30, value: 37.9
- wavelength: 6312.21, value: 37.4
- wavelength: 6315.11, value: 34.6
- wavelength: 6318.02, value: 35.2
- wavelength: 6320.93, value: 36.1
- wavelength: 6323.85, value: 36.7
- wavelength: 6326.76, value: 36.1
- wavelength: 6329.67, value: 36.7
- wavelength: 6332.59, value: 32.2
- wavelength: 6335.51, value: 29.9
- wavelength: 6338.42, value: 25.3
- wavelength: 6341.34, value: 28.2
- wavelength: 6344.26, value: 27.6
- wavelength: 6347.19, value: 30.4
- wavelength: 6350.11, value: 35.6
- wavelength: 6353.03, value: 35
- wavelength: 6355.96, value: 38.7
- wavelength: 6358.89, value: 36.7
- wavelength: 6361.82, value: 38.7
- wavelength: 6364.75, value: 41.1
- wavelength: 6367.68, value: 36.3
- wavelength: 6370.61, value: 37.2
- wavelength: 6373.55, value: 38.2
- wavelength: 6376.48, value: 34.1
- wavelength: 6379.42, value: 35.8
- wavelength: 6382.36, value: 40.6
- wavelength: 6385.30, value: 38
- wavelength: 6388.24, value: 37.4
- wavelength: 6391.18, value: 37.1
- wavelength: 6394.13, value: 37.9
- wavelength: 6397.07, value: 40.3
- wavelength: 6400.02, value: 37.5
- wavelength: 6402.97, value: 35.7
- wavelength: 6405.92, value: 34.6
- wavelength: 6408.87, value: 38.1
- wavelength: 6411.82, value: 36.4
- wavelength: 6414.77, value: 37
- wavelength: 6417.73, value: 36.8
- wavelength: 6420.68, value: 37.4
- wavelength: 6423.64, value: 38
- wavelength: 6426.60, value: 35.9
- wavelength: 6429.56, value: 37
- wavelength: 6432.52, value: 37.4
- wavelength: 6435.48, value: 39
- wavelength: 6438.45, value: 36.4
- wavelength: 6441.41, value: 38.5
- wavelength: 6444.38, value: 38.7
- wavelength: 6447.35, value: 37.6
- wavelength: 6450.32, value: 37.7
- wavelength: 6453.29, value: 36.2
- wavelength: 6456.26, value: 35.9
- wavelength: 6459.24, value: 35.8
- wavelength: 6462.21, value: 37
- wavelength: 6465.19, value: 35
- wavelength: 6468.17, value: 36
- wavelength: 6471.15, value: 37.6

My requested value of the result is 1.13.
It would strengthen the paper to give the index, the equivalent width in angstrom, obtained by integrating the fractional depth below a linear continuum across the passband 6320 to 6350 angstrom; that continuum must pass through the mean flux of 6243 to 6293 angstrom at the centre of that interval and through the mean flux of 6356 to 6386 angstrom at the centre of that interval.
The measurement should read 4.5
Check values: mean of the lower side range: 37.6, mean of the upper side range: 37.7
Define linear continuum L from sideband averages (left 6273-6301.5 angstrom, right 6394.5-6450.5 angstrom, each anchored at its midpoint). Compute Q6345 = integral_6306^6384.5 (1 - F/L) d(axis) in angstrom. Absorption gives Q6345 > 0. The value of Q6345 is 6.0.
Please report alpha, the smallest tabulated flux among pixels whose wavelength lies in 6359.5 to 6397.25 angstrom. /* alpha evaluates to 34.1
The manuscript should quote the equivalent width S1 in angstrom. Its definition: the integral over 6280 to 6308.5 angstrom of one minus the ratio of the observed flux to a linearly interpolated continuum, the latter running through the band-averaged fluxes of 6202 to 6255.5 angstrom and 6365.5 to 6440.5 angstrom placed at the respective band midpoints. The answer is -0.4 angstrom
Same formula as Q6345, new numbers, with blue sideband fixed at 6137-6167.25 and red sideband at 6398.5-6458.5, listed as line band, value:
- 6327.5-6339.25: 1.65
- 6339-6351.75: 2.32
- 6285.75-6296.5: -0.20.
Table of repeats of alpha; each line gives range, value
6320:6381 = 25.3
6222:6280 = 34.9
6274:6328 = 30.1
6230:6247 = 35.4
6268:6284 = 36.5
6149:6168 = 35.6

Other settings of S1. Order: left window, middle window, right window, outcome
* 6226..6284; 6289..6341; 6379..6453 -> 2.86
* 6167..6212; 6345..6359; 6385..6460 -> 0.99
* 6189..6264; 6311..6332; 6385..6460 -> 0.78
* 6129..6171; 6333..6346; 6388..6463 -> 3.09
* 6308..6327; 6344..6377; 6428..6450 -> 0.60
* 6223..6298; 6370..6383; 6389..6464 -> 0.11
